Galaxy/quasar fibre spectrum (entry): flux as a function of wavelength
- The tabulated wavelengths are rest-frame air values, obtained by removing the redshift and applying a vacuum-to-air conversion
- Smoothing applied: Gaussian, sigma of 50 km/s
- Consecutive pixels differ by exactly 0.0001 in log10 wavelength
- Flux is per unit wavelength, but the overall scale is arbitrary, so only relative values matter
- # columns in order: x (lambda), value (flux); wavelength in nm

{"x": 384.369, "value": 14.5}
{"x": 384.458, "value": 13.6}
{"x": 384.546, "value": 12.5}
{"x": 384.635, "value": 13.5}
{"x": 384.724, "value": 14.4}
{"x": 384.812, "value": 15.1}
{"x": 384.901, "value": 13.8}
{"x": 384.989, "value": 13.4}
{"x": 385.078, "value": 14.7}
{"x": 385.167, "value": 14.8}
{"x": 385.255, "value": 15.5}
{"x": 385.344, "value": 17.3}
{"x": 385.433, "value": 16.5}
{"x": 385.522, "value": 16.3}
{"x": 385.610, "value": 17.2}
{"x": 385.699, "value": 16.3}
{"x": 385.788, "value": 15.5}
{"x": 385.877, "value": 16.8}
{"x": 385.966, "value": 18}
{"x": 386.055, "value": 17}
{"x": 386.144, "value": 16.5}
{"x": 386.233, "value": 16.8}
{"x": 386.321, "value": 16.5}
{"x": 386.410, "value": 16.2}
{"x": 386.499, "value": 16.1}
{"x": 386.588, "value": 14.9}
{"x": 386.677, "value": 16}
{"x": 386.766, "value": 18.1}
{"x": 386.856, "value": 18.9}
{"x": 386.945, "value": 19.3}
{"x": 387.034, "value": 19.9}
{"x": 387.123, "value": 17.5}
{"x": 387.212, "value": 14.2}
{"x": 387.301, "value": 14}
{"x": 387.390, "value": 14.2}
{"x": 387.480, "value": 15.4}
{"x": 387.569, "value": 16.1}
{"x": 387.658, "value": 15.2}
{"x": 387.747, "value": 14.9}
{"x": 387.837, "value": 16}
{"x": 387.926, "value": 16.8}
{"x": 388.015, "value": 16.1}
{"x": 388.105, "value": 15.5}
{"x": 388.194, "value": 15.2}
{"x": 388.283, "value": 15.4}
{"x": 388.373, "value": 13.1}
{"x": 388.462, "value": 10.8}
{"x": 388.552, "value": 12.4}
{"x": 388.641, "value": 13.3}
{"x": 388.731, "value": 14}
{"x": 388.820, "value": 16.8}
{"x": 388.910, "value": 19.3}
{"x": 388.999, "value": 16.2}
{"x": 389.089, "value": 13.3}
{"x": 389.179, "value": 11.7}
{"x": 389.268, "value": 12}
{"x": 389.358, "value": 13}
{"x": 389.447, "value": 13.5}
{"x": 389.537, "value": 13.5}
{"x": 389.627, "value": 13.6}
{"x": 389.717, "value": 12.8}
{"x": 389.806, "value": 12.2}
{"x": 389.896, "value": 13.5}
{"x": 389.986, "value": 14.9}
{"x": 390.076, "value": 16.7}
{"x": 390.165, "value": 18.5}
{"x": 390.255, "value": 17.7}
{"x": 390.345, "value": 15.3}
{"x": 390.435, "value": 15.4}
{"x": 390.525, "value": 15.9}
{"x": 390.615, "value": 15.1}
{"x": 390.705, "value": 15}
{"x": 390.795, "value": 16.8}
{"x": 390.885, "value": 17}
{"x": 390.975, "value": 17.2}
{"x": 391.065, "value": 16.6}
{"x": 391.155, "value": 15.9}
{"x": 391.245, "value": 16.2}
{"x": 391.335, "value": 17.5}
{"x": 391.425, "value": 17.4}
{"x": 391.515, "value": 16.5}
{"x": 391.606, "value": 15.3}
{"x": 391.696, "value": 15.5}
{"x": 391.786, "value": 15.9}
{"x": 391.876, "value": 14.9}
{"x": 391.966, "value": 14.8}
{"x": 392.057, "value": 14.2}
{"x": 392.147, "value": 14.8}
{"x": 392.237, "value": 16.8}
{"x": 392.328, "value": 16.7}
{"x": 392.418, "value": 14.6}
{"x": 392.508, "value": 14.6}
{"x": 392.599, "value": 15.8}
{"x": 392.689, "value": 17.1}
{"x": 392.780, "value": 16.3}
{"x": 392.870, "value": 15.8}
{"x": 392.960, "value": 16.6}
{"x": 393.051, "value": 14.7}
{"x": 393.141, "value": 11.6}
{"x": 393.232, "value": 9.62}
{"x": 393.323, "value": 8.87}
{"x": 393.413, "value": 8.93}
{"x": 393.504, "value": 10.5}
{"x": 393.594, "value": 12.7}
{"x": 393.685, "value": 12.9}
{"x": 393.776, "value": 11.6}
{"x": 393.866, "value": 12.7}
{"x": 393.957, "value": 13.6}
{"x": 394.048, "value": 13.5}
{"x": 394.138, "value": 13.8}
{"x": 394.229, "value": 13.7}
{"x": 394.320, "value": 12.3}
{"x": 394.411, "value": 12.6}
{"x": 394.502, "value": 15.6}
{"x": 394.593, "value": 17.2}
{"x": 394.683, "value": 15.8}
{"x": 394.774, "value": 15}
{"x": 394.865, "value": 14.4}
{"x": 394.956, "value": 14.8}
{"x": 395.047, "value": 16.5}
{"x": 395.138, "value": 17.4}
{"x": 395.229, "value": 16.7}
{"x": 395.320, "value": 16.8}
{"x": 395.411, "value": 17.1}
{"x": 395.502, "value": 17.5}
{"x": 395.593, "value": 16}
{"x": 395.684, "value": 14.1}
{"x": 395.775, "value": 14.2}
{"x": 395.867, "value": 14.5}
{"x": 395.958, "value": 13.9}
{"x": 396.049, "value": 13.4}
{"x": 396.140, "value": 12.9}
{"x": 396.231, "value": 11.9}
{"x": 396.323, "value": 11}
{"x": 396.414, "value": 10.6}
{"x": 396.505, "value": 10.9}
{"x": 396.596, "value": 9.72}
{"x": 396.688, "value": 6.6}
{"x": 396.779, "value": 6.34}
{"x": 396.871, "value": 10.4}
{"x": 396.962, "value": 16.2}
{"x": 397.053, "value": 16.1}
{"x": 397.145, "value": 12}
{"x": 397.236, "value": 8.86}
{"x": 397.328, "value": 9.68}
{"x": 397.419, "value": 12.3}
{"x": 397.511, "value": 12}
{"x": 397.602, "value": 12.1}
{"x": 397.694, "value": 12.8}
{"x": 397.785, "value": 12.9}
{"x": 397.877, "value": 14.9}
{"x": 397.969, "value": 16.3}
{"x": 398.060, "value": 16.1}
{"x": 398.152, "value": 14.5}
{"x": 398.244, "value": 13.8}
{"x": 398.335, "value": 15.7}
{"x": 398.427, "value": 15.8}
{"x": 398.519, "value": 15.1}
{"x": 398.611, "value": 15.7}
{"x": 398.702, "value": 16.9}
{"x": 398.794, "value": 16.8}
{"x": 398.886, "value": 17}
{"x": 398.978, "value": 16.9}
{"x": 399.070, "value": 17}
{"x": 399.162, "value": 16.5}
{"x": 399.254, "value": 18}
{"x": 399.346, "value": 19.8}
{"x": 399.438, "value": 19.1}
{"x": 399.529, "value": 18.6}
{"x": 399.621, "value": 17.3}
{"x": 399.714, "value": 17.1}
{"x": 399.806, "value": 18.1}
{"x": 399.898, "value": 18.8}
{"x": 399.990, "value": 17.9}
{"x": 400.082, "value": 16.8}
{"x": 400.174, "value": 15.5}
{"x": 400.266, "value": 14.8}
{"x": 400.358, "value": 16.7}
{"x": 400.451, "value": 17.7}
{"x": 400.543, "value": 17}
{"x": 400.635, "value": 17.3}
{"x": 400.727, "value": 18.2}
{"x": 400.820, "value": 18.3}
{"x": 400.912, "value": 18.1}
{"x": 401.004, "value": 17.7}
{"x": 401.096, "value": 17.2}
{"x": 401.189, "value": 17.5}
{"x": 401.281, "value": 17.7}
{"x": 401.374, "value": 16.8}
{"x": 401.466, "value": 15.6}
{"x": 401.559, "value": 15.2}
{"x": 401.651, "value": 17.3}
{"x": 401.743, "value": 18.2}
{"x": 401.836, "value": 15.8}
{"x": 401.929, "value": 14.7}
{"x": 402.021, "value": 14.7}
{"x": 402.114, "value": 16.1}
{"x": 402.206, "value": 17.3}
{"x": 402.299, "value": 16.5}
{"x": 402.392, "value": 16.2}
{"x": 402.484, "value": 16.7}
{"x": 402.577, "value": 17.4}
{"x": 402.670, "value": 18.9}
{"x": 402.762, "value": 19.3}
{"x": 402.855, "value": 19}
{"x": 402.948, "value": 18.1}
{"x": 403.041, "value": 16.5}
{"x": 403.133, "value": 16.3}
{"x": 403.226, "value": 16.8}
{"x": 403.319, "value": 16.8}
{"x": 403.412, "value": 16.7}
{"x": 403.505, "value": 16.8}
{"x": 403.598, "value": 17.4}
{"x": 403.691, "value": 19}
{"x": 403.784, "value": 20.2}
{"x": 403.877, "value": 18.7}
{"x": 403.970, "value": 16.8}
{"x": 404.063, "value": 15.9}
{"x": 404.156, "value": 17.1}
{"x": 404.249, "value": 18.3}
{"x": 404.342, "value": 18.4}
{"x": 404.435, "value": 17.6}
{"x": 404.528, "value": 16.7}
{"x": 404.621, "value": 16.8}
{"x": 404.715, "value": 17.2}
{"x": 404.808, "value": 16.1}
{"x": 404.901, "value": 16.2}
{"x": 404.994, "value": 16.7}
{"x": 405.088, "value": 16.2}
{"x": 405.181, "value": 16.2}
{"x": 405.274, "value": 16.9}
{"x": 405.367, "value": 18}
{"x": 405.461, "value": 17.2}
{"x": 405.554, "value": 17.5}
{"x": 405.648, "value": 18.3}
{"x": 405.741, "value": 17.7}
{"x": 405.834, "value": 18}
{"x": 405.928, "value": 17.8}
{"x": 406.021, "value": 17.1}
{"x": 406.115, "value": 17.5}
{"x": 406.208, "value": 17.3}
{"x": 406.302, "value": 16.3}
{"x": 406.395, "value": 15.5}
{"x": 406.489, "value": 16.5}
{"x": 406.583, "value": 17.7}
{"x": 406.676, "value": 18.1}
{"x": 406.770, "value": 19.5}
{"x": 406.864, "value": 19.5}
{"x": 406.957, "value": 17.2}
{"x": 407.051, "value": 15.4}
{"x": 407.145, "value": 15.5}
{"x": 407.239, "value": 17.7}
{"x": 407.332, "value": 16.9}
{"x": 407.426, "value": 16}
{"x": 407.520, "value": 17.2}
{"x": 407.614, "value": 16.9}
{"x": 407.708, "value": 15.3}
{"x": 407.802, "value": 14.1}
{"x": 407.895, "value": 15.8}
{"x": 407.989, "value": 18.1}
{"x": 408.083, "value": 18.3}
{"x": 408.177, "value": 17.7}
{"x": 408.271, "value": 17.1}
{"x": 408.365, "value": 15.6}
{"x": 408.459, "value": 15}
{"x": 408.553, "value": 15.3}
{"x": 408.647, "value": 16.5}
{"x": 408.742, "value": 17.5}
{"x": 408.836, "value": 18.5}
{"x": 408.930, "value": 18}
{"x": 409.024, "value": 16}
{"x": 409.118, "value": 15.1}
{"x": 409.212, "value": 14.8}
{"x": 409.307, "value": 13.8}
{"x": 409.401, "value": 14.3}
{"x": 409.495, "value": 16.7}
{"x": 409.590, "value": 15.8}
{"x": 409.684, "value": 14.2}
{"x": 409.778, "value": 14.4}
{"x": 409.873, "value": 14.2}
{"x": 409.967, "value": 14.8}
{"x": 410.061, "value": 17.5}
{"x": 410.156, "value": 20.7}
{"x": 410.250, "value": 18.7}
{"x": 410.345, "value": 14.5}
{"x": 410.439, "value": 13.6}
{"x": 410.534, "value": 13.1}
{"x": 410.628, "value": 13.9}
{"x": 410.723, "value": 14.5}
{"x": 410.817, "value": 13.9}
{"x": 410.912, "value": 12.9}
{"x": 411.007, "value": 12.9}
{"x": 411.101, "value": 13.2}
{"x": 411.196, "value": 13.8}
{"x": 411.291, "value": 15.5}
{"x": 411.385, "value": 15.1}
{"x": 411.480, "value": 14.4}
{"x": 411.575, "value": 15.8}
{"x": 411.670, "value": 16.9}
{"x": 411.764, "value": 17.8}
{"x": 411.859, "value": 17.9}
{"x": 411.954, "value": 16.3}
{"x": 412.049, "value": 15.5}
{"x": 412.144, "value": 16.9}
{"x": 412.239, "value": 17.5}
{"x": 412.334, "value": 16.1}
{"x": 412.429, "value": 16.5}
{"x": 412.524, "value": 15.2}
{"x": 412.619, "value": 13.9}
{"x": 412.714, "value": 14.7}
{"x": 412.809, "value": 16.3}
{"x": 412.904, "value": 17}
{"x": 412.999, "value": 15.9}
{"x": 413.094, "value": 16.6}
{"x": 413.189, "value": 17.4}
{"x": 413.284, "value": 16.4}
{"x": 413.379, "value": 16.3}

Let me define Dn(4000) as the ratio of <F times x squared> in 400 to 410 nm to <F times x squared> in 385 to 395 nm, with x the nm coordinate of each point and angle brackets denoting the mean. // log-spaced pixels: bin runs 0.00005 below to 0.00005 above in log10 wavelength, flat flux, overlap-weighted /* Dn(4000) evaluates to 1.2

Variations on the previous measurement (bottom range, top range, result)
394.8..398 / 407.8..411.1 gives 1.26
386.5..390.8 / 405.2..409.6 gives 1.21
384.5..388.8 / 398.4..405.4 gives 1.19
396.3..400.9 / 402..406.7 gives 1.18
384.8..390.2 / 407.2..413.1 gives 1.15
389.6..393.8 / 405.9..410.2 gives 1.21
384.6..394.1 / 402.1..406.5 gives 1.23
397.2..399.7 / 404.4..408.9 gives 1.15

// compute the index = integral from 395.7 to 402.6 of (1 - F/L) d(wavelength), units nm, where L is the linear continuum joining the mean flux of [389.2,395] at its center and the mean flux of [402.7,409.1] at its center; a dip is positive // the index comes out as 0.30 nm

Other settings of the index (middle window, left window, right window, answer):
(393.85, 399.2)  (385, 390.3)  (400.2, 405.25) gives 0.78 nm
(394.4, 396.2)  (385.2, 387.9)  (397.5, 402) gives 0.12 nm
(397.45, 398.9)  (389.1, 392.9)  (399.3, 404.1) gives 0.16 nm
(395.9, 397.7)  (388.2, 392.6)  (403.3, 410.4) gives 0.49 nm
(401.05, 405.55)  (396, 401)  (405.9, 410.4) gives -0.39 nm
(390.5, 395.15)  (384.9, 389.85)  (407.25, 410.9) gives 0.23 nm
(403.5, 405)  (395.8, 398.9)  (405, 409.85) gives -0.19 nm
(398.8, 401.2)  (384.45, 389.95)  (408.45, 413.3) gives -0.32 nm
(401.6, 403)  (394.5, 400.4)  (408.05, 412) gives -0.18 nm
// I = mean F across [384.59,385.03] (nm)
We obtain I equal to 14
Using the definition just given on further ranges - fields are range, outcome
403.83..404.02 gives 17.7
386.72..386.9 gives 18.4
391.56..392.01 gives 15.3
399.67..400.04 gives 18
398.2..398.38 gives 14.8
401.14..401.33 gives 17.5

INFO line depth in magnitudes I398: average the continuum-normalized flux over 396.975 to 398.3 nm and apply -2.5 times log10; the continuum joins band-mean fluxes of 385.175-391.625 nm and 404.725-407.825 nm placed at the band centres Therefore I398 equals 0.23 mag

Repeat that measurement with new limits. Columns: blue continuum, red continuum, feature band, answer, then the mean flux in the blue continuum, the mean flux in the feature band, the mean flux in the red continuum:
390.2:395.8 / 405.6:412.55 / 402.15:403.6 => -0.10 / 15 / 17.3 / 16.2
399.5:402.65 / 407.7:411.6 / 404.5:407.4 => -0.07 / 17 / 17.1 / 15.5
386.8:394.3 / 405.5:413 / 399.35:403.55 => -0.10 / 14.9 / 17.2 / 16.2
